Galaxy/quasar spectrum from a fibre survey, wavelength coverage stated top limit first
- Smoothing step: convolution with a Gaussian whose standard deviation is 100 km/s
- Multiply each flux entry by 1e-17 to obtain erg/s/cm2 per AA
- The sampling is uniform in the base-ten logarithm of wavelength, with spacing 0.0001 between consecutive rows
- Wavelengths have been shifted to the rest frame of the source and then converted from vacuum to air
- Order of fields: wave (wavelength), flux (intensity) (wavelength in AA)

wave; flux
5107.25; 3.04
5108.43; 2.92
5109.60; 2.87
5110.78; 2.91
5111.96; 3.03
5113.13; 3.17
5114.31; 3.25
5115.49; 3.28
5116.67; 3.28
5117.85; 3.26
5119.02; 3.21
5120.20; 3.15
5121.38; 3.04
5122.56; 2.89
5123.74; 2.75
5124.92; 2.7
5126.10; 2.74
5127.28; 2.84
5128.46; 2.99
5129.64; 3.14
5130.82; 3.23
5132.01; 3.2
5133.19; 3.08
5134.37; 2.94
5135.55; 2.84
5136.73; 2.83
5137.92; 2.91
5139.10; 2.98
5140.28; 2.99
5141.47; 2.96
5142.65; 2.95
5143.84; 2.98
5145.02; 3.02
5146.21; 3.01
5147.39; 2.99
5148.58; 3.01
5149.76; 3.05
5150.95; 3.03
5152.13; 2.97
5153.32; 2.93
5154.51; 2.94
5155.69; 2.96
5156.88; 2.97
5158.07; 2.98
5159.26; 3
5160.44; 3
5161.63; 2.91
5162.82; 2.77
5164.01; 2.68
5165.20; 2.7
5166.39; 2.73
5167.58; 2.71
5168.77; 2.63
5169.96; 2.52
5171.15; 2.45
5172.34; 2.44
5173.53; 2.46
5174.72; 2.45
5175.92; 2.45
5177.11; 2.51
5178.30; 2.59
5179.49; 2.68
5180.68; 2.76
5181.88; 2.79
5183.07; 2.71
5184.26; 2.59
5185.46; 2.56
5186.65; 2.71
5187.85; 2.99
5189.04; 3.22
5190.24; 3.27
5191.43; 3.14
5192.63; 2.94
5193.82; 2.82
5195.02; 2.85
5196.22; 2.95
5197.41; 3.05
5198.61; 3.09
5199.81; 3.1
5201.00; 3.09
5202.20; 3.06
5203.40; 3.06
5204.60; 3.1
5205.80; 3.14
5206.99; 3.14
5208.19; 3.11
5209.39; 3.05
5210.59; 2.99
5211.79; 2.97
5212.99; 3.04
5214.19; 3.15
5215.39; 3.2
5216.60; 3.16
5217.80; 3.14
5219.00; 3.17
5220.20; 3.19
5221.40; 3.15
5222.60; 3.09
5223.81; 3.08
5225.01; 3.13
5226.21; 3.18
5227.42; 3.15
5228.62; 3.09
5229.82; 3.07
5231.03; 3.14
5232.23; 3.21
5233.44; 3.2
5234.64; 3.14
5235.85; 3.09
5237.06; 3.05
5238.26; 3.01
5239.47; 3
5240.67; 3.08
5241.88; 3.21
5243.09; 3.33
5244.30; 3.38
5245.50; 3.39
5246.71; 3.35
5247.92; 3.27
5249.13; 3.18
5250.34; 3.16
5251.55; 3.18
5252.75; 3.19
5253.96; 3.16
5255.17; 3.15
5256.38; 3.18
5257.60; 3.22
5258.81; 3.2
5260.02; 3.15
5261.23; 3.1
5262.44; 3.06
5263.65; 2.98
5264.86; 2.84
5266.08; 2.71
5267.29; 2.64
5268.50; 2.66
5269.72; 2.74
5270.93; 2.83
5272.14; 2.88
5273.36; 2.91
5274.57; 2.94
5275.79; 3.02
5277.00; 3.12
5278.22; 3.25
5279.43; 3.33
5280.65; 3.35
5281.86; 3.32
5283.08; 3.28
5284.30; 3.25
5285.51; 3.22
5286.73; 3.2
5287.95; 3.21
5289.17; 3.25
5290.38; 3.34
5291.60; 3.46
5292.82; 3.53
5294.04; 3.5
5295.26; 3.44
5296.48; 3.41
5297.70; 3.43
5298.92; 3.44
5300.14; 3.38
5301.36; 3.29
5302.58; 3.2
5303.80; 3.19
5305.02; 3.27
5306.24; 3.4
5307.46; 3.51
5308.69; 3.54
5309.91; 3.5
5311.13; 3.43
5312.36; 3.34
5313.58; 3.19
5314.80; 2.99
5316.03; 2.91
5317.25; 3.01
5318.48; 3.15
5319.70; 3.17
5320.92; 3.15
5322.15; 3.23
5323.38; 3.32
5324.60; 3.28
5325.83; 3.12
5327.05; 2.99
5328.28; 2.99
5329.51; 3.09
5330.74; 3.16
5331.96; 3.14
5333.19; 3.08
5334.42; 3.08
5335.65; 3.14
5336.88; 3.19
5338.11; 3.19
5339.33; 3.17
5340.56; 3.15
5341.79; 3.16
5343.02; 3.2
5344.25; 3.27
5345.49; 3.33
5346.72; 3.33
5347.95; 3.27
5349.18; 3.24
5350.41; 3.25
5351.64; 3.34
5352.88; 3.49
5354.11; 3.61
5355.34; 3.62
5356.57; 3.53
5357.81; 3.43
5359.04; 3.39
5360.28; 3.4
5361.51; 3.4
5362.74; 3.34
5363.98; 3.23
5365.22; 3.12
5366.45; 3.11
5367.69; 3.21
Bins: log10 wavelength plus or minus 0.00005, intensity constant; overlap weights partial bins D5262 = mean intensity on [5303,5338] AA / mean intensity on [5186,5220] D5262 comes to 1.0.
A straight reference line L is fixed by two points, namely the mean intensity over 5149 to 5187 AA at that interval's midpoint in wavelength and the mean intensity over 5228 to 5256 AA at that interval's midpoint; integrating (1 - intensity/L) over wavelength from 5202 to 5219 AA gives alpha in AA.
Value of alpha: -0.6 AA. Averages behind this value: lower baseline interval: 2.74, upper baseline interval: 3.18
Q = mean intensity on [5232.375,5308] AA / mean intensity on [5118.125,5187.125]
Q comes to 1.1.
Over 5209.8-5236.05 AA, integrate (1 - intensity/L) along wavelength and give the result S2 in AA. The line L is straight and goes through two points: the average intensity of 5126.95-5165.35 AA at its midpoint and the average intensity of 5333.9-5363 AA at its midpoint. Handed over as -0.2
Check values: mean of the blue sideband 2.97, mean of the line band 3.12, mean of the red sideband 3.31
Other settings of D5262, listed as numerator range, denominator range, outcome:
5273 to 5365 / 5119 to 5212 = 1.13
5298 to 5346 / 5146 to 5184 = 1.16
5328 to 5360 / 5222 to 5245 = 1.04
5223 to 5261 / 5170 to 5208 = 1.12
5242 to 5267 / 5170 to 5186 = 1.23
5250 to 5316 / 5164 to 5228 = 1.10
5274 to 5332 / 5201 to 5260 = 1.03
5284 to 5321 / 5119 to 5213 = 1.14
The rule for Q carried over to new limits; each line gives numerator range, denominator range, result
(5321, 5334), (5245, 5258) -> 0.98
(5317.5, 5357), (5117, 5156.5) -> 1.08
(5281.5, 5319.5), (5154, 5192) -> 1.20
